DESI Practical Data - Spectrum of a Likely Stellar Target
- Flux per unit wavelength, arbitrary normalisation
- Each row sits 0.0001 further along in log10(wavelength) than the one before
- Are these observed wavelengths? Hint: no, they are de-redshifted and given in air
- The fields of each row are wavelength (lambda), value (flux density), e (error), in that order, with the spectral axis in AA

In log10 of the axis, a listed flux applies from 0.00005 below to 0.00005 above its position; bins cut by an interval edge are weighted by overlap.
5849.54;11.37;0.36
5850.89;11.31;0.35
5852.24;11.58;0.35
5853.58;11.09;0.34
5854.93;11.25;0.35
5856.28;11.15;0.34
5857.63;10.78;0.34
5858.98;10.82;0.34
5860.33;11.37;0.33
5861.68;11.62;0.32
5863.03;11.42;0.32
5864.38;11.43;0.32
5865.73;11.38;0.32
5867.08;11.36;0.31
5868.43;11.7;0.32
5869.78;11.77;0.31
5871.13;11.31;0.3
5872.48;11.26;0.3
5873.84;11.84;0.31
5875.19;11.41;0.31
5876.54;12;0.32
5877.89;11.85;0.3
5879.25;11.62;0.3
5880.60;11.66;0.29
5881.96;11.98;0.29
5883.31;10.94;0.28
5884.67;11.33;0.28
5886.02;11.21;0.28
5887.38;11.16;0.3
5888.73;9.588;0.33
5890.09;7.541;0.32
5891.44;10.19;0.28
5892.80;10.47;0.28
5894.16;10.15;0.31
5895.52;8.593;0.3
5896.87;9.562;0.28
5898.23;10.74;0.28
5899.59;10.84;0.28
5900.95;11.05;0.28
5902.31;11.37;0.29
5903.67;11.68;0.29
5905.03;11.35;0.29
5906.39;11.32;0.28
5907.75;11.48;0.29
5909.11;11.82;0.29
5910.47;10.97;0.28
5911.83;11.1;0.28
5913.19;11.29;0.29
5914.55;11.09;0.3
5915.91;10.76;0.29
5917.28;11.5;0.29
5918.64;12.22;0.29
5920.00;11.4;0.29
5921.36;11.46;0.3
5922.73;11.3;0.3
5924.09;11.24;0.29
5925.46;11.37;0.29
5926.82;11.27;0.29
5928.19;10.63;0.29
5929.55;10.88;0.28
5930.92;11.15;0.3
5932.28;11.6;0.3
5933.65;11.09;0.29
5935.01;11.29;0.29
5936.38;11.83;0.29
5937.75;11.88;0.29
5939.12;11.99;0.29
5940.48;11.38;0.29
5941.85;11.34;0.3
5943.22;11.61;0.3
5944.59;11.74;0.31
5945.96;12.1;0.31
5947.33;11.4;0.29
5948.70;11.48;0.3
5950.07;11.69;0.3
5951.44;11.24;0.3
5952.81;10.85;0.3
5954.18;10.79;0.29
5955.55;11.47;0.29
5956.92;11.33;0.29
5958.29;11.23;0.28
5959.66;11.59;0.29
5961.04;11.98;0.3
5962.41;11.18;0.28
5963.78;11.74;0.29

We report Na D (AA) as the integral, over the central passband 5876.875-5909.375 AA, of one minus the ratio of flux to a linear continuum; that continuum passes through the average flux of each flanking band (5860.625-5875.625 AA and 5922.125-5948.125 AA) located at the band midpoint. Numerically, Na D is 1.9 AA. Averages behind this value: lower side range 11.5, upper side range 11.4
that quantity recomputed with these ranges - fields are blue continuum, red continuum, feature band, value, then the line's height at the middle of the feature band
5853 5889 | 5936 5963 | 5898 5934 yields 0.56 AA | 11.4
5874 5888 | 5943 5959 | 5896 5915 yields 0.65 AA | 11.5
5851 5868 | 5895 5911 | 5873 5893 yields 0.16 AA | 11.1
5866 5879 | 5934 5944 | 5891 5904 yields 1.31 AA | 11.6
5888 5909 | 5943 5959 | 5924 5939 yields -0.37 AA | 11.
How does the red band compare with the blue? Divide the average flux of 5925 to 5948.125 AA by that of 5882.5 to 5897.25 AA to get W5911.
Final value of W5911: 1.13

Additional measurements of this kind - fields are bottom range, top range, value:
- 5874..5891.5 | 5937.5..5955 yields 1.04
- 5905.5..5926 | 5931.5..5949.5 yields 1.02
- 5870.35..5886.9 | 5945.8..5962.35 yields 0.99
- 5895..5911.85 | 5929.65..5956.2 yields 1.05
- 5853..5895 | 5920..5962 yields 1.03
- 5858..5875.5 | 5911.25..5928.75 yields 0.99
